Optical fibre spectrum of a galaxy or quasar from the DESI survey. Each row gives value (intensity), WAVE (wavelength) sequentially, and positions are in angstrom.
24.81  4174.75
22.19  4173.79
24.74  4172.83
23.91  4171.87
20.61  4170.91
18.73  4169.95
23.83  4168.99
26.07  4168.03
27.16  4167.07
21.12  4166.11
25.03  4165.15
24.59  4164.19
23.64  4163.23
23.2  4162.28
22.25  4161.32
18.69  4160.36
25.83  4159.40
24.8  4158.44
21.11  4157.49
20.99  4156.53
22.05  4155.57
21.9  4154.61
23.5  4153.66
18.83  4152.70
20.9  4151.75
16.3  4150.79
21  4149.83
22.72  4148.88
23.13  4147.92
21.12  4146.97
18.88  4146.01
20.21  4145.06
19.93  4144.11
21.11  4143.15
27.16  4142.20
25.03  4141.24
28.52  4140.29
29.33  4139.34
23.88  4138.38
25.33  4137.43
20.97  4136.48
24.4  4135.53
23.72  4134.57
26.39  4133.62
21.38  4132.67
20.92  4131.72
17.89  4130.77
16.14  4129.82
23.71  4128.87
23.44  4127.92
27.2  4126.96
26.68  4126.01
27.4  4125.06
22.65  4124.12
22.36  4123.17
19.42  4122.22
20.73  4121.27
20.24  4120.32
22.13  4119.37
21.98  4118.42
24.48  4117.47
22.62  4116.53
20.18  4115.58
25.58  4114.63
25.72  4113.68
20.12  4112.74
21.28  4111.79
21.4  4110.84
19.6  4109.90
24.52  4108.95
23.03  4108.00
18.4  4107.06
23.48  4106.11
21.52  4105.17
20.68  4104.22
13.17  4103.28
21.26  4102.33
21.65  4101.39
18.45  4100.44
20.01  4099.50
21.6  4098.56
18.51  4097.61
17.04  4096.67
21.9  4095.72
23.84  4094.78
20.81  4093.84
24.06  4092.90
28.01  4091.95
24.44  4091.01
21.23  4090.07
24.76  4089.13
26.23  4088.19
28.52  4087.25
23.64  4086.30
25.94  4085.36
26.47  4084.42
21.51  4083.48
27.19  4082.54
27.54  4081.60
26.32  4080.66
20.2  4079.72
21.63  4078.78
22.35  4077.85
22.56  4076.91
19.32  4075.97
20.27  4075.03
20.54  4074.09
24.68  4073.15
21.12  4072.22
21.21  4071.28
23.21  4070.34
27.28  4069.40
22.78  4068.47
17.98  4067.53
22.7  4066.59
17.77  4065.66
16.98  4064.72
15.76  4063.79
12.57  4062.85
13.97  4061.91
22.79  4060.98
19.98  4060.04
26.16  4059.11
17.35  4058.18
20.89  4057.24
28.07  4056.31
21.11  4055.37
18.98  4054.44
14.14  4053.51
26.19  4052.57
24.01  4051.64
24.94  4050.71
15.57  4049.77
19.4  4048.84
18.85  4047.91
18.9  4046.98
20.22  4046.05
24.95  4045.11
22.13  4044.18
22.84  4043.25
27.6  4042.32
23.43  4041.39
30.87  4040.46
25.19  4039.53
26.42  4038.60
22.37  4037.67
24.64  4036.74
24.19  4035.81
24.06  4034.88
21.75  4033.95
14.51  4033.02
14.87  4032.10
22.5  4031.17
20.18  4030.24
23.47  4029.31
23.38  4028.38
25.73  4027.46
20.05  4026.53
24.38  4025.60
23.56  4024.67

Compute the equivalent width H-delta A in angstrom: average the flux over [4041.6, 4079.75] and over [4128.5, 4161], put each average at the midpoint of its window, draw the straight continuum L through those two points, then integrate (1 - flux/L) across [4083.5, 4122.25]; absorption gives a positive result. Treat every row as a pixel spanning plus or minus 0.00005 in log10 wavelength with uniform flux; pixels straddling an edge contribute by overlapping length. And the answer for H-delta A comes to -1.0 angstrom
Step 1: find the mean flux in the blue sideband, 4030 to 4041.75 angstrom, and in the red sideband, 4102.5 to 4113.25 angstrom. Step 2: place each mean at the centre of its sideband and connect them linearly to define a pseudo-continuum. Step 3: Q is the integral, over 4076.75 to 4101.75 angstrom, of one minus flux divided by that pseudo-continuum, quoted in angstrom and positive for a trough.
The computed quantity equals -2.3 angstrom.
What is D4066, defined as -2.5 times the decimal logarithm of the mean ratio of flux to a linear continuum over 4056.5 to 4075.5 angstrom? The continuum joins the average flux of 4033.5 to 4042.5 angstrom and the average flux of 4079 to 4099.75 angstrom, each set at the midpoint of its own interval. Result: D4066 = 0.19 mag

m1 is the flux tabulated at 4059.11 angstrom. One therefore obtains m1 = 26.16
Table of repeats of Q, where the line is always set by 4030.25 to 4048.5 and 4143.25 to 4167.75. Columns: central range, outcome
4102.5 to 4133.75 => 0.3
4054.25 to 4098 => 0.5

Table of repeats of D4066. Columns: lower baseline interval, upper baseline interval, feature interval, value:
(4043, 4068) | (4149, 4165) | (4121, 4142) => -0.10 mag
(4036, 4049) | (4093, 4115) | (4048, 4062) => 0.10 mag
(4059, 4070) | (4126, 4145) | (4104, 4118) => 0.00 mag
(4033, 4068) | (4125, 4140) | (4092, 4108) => 0.10 mag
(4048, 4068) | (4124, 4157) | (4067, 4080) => -0.07 mag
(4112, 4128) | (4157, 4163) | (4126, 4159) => 0.02 mag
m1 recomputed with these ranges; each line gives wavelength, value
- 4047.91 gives 18.85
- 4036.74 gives 24.64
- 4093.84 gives 20.81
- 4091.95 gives 28.01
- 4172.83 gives 24.74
